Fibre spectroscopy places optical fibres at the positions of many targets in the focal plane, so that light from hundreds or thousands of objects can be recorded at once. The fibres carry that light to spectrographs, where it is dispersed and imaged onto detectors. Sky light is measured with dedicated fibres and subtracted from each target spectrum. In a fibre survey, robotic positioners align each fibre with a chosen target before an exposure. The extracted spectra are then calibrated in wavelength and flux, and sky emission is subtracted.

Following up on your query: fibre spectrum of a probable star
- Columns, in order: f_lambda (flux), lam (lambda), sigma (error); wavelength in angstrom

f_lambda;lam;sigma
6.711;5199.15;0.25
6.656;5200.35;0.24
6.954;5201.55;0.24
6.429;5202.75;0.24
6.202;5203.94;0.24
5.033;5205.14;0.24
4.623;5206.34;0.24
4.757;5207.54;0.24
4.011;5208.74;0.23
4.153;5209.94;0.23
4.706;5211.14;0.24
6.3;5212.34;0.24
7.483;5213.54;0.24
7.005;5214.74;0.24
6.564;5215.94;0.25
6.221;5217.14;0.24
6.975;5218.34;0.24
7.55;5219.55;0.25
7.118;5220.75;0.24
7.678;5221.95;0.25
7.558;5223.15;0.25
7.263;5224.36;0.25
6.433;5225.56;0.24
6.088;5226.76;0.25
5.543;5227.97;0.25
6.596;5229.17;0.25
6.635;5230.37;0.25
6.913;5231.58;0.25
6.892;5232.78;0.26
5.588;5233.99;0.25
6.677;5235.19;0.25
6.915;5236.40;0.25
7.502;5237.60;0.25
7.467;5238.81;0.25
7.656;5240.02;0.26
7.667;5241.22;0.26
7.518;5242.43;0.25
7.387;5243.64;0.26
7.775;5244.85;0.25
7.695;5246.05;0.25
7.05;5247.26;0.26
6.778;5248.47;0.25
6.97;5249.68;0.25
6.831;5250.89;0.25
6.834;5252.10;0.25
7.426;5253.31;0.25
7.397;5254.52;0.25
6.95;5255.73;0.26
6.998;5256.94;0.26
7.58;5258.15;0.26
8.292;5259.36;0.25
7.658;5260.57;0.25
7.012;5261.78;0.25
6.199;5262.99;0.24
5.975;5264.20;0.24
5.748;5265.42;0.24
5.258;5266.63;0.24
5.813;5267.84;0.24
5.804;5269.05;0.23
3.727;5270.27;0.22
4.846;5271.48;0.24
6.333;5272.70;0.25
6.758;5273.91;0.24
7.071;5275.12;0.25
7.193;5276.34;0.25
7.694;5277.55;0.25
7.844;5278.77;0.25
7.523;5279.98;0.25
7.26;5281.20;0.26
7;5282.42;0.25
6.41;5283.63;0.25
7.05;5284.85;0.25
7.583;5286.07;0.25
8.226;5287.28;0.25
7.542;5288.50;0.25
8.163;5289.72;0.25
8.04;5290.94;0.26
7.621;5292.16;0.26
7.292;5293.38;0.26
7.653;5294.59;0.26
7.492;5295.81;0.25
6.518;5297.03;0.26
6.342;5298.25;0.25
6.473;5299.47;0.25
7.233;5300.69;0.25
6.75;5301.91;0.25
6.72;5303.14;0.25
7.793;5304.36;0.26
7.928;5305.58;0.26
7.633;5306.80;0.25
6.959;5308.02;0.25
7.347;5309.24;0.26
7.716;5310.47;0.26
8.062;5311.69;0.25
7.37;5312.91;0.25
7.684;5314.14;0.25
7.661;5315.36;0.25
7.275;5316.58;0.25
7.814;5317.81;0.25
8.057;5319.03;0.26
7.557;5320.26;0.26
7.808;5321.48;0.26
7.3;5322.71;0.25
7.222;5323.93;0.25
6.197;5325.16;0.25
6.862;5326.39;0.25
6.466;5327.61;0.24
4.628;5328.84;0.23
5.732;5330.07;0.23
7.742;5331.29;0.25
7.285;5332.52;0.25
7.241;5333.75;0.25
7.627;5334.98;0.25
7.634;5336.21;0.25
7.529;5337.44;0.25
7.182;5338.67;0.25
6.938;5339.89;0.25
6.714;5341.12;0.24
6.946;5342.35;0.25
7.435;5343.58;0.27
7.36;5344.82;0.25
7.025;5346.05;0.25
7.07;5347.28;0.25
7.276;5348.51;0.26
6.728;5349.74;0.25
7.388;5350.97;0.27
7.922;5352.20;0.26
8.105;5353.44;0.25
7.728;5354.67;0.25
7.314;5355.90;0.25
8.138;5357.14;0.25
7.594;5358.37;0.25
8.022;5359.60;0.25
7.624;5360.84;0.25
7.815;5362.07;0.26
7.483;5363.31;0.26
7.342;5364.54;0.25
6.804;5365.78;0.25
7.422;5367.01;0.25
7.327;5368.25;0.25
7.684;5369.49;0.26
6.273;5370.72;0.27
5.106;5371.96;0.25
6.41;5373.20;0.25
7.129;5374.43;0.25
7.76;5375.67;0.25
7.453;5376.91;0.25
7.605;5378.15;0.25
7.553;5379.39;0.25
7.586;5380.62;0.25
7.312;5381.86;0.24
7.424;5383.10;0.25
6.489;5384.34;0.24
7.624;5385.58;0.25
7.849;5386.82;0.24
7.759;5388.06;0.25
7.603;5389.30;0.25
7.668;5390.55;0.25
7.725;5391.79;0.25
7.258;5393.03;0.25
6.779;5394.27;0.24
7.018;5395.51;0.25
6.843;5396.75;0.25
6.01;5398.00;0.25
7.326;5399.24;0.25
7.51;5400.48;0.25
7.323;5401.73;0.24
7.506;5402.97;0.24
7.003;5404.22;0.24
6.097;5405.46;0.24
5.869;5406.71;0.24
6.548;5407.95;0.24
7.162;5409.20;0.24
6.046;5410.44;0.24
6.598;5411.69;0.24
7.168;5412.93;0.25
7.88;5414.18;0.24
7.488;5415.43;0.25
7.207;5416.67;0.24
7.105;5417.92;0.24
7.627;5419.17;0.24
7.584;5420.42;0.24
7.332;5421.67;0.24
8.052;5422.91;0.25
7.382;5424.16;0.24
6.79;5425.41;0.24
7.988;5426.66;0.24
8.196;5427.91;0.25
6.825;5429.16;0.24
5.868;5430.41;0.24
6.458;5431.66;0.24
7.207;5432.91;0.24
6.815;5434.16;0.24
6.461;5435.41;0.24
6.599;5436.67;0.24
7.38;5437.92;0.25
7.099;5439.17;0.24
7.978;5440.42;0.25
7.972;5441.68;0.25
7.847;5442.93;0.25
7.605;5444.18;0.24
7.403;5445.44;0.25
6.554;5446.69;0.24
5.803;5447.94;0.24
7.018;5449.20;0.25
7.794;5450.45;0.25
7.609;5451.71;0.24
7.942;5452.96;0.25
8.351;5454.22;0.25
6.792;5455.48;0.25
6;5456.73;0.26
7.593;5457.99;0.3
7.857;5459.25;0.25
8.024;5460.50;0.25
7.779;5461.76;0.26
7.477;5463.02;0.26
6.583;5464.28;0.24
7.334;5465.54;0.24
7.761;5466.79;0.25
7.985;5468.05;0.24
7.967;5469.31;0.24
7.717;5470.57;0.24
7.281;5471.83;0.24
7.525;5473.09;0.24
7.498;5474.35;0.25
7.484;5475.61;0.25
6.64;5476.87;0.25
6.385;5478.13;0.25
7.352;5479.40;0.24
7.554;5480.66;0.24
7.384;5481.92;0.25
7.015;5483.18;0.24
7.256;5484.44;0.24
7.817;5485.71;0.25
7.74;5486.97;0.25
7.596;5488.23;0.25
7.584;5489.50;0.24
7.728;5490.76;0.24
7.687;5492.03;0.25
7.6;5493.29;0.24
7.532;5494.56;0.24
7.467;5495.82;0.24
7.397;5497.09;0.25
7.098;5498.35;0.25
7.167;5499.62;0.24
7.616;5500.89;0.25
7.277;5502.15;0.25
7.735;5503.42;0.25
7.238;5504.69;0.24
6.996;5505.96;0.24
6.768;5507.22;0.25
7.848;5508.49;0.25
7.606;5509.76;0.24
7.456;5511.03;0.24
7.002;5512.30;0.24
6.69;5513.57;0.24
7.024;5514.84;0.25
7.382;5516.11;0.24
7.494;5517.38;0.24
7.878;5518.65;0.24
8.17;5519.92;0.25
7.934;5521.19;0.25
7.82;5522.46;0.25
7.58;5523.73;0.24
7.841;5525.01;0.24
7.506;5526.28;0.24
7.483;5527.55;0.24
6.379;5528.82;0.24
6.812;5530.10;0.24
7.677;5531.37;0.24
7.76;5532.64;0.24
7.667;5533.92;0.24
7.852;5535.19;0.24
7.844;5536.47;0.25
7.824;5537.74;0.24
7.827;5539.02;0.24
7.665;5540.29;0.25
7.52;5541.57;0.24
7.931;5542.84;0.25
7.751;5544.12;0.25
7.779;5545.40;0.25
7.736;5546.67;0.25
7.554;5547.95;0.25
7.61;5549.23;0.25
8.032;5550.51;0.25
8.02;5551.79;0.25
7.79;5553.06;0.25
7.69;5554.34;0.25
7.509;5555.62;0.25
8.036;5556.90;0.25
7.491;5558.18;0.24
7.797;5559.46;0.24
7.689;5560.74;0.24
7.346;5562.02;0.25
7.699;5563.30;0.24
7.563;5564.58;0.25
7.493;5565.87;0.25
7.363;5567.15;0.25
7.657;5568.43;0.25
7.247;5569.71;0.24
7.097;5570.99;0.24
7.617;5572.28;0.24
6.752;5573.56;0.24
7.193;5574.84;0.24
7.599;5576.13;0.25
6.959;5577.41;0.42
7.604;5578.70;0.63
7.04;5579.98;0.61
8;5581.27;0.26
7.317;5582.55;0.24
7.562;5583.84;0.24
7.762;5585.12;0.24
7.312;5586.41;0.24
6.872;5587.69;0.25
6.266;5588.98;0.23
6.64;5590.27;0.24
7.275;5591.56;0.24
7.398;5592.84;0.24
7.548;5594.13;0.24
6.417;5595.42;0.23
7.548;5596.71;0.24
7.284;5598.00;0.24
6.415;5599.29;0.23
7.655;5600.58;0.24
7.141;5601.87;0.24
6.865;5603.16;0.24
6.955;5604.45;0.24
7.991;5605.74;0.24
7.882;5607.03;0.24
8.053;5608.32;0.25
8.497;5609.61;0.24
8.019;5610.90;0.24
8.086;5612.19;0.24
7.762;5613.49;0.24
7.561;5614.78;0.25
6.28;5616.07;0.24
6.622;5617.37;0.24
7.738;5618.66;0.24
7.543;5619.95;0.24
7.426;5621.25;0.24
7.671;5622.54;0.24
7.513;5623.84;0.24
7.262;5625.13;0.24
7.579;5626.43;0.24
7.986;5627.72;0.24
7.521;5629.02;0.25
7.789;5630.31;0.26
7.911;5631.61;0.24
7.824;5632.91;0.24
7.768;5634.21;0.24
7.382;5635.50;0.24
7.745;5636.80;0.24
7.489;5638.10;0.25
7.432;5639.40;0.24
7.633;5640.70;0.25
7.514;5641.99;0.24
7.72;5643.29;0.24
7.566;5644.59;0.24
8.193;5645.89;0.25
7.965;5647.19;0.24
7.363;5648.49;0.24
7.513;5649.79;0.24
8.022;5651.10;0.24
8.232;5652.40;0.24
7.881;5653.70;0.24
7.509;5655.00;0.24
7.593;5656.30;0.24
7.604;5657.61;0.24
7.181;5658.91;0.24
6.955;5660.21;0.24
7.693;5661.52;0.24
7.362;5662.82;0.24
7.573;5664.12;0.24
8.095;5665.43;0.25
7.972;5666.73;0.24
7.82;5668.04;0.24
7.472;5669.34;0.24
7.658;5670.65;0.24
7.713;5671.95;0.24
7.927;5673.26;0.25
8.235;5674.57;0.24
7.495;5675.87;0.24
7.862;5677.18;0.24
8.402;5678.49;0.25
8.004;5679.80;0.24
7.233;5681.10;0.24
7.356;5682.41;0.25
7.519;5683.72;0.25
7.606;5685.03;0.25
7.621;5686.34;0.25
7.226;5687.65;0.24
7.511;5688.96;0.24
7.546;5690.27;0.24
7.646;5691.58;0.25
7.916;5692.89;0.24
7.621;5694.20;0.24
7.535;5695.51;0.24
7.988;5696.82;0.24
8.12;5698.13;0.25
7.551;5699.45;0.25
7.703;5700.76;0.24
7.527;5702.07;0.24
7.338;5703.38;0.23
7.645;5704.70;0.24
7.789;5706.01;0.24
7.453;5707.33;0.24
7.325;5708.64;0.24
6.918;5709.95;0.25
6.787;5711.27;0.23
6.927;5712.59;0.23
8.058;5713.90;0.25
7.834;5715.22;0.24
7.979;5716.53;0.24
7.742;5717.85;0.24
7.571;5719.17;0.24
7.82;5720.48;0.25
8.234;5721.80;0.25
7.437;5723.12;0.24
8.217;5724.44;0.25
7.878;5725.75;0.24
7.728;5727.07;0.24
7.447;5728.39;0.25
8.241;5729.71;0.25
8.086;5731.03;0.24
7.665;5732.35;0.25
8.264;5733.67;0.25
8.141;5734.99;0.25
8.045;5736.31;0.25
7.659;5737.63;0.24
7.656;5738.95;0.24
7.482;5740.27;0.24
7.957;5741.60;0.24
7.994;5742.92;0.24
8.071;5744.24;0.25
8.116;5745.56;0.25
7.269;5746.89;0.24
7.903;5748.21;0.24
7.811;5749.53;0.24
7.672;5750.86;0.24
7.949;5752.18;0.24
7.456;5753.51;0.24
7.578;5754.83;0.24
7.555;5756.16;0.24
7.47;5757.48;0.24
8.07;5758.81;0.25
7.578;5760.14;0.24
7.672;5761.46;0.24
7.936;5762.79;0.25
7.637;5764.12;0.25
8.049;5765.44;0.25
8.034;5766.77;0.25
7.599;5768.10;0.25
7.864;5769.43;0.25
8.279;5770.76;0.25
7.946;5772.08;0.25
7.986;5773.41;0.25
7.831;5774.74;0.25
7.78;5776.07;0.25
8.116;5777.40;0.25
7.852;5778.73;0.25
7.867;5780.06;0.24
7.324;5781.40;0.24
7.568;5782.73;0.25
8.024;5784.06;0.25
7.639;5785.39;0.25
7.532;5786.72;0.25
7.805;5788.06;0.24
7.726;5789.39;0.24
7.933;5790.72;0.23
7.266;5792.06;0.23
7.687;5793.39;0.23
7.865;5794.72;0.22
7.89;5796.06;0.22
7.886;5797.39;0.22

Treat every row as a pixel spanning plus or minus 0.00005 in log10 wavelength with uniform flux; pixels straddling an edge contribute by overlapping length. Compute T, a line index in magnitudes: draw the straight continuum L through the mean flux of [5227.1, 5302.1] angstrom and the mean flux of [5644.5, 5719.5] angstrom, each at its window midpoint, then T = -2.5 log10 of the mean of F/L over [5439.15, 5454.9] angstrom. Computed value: -0.03 mag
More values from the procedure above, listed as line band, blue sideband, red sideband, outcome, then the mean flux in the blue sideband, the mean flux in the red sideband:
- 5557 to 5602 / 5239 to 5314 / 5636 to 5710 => 0.030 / 7.08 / 7.66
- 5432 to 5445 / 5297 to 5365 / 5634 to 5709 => 0.018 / 7.28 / 7.66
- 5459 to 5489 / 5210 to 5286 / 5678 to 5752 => -0.031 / 6.8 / 7.71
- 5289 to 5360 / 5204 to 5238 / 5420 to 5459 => -0.085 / 6.31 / 7.24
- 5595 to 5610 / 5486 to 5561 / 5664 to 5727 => 0.033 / 7.56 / 7.68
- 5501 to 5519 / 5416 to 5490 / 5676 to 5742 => 0.015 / 7.34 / 7.69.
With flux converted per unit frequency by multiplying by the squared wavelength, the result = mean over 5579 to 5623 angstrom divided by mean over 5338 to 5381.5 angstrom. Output 1.10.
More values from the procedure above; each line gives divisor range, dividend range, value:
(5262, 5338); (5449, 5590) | 1.15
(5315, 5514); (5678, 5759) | 1.18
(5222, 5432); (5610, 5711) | 1.21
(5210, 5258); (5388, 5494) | 1.14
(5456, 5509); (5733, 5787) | 1.16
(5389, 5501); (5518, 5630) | 1.08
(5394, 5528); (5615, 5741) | 1.13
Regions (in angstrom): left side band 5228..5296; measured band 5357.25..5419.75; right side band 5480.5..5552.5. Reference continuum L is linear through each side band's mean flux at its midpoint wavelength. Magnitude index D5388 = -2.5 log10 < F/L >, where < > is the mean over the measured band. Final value 0.01 mag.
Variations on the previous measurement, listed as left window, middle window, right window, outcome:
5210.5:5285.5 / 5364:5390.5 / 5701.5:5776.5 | -0.02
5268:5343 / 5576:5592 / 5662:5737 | 0.04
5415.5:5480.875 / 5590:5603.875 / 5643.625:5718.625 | 0.06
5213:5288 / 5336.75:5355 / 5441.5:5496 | -0.02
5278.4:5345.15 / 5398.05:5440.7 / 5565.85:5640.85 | 0.04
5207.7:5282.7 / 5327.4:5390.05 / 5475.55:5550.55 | -0.03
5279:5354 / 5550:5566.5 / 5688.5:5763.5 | -0.02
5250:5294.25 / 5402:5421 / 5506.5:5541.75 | 0.04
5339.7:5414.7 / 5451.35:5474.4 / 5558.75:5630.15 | -0.04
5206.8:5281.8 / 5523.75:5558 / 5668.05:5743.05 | -0.04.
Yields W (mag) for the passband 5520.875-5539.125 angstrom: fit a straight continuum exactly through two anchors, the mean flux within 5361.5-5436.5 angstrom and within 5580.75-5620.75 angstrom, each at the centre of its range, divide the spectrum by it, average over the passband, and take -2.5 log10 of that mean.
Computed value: -0.04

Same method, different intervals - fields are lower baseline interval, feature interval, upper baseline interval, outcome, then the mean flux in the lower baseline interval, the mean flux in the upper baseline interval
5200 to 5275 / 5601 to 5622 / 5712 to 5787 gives -0.01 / 6.56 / 7.81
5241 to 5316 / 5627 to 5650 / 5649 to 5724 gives -0.02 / 7.08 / 7.65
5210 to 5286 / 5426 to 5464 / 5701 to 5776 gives -0.01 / 6.8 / 7.75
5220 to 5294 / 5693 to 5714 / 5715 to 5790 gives 0.03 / 6.96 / 7.82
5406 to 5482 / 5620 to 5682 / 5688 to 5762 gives -0.01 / 7.25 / 7.72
